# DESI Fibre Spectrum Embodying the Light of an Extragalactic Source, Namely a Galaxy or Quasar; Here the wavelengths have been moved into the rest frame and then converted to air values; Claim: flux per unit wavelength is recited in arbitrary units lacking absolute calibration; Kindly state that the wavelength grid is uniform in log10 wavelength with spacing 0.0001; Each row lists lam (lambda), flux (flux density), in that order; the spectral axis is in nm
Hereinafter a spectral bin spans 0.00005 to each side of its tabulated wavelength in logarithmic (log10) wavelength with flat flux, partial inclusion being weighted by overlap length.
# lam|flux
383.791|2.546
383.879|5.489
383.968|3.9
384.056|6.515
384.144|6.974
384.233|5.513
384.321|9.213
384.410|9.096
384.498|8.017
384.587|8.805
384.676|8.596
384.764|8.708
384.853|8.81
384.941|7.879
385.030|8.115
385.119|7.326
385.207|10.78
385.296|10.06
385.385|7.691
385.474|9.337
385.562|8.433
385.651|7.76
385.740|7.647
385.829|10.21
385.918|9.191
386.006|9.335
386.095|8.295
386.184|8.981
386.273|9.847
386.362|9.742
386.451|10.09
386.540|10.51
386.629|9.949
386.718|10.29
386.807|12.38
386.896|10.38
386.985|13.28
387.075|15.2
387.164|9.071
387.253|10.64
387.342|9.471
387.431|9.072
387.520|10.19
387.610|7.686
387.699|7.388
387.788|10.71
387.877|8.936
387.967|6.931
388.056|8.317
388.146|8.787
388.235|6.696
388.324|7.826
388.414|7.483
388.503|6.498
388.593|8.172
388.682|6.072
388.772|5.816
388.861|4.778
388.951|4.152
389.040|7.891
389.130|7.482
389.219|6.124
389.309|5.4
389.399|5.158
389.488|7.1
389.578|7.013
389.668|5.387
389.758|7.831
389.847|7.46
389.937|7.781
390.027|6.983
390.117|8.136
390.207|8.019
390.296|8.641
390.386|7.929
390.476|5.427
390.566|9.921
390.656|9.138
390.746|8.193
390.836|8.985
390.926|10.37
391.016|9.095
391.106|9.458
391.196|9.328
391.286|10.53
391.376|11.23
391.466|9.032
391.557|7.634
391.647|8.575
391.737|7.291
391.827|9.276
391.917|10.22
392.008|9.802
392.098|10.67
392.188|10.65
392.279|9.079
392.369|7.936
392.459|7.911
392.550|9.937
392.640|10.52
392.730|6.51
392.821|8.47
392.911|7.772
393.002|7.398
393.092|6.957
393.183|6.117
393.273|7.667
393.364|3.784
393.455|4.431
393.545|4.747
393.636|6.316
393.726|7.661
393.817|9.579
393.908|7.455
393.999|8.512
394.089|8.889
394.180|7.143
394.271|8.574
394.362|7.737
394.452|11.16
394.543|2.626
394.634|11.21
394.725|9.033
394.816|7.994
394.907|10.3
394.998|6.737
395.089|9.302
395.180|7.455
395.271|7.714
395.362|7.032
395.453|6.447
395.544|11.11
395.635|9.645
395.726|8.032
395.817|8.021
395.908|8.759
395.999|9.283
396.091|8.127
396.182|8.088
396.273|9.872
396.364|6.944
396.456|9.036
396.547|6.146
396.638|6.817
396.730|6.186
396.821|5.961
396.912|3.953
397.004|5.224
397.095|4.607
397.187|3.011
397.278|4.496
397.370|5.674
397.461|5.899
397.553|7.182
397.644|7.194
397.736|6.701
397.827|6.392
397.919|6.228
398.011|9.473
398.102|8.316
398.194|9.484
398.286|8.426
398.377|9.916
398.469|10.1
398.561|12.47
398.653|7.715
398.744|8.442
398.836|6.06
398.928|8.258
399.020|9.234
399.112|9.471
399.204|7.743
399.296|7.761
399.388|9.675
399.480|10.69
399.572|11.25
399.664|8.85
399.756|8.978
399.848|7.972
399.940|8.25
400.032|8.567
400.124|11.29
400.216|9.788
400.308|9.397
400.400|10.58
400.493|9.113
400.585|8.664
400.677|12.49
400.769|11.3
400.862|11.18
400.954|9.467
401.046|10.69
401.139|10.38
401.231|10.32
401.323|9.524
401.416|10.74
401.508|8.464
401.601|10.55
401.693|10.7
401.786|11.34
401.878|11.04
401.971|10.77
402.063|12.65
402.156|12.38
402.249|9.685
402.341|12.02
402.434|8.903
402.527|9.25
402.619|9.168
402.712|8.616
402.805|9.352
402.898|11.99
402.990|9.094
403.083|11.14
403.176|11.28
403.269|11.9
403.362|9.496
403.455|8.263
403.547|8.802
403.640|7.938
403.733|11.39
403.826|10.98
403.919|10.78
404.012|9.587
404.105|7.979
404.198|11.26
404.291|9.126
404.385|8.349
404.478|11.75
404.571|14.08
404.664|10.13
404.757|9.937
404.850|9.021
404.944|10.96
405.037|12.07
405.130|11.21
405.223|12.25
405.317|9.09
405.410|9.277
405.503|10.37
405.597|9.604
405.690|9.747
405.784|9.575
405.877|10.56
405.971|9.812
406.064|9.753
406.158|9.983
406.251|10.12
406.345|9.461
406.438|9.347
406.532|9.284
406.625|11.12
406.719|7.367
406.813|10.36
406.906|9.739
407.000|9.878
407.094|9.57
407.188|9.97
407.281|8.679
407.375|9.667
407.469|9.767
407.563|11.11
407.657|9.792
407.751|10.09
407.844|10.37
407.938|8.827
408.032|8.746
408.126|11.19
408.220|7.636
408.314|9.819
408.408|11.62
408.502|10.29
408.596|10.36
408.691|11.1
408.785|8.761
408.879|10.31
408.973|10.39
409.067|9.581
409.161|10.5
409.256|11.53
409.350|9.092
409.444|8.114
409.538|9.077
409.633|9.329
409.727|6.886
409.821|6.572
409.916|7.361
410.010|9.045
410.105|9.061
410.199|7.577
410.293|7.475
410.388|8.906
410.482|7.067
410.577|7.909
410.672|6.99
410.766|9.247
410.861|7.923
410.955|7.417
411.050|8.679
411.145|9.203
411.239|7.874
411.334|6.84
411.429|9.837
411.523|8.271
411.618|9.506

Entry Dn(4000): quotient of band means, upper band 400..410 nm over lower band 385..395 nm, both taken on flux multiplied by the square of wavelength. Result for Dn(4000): 1.29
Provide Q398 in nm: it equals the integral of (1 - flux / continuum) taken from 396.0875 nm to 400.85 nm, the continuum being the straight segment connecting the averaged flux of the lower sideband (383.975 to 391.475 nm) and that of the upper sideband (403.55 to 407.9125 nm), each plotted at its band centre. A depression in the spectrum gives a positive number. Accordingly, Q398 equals 0.63 nm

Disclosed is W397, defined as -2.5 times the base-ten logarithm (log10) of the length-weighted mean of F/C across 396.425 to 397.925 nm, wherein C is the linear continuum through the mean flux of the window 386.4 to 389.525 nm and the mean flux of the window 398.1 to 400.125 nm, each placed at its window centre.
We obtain 0.45 mag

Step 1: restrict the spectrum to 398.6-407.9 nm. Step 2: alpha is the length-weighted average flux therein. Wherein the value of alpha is 9.93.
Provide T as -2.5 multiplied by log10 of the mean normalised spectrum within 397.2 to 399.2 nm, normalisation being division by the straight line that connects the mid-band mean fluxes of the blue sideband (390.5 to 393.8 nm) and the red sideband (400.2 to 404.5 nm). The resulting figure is 0.20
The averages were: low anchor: 8.39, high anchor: 10.2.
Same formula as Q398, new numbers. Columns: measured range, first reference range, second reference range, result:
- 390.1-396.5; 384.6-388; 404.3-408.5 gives 0.86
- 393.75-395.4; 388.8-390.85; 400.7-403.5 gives 0.03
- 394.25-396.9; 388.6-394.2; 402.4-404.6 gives 0.16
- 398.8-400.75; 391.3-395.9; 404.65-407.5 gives -0.05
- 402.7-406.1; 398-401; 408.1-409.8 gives -0.23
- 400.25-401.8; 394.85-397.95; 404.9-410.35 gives -0.39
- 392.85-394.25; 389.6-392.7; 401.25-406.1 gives 0.32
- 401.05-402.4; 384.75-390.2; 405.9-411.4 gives -0.27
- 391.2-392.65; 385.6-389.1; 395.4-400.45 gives -0.15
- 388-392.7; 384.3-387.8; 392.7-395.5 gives 0.17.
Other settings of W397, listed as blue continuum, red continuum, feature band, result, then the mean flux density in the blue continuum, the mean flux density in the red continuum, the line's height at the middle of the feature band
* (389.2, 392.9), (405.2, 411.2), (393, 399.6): 0.13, 8.41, 9.35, 8.69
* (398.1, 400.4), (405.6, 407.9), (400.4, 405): -0.09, 9.17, 9.79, 9.46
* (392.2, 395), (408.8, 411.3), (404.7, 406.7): -0.20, 7.8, 8.57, 8.37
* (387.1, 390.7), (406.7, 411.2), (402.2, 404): -0.15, 7.63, 9.17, 8.72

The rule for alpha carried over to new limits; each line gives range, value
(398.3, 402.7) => 9.84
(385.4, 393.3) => 8.53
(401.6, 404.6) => 10.3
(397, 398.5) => 6.98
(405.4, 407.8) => 9.78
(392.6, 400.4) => 7.89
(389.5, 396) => 8.22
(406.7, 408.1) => 9.67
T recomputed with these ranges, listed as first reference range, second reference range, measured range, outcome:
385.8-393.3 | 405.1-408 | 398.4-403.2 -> -0.05 mag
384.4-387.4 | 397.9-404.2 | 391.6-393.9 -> 0.21 mag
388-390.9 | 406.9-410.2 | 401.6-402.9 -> -0.20 mag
